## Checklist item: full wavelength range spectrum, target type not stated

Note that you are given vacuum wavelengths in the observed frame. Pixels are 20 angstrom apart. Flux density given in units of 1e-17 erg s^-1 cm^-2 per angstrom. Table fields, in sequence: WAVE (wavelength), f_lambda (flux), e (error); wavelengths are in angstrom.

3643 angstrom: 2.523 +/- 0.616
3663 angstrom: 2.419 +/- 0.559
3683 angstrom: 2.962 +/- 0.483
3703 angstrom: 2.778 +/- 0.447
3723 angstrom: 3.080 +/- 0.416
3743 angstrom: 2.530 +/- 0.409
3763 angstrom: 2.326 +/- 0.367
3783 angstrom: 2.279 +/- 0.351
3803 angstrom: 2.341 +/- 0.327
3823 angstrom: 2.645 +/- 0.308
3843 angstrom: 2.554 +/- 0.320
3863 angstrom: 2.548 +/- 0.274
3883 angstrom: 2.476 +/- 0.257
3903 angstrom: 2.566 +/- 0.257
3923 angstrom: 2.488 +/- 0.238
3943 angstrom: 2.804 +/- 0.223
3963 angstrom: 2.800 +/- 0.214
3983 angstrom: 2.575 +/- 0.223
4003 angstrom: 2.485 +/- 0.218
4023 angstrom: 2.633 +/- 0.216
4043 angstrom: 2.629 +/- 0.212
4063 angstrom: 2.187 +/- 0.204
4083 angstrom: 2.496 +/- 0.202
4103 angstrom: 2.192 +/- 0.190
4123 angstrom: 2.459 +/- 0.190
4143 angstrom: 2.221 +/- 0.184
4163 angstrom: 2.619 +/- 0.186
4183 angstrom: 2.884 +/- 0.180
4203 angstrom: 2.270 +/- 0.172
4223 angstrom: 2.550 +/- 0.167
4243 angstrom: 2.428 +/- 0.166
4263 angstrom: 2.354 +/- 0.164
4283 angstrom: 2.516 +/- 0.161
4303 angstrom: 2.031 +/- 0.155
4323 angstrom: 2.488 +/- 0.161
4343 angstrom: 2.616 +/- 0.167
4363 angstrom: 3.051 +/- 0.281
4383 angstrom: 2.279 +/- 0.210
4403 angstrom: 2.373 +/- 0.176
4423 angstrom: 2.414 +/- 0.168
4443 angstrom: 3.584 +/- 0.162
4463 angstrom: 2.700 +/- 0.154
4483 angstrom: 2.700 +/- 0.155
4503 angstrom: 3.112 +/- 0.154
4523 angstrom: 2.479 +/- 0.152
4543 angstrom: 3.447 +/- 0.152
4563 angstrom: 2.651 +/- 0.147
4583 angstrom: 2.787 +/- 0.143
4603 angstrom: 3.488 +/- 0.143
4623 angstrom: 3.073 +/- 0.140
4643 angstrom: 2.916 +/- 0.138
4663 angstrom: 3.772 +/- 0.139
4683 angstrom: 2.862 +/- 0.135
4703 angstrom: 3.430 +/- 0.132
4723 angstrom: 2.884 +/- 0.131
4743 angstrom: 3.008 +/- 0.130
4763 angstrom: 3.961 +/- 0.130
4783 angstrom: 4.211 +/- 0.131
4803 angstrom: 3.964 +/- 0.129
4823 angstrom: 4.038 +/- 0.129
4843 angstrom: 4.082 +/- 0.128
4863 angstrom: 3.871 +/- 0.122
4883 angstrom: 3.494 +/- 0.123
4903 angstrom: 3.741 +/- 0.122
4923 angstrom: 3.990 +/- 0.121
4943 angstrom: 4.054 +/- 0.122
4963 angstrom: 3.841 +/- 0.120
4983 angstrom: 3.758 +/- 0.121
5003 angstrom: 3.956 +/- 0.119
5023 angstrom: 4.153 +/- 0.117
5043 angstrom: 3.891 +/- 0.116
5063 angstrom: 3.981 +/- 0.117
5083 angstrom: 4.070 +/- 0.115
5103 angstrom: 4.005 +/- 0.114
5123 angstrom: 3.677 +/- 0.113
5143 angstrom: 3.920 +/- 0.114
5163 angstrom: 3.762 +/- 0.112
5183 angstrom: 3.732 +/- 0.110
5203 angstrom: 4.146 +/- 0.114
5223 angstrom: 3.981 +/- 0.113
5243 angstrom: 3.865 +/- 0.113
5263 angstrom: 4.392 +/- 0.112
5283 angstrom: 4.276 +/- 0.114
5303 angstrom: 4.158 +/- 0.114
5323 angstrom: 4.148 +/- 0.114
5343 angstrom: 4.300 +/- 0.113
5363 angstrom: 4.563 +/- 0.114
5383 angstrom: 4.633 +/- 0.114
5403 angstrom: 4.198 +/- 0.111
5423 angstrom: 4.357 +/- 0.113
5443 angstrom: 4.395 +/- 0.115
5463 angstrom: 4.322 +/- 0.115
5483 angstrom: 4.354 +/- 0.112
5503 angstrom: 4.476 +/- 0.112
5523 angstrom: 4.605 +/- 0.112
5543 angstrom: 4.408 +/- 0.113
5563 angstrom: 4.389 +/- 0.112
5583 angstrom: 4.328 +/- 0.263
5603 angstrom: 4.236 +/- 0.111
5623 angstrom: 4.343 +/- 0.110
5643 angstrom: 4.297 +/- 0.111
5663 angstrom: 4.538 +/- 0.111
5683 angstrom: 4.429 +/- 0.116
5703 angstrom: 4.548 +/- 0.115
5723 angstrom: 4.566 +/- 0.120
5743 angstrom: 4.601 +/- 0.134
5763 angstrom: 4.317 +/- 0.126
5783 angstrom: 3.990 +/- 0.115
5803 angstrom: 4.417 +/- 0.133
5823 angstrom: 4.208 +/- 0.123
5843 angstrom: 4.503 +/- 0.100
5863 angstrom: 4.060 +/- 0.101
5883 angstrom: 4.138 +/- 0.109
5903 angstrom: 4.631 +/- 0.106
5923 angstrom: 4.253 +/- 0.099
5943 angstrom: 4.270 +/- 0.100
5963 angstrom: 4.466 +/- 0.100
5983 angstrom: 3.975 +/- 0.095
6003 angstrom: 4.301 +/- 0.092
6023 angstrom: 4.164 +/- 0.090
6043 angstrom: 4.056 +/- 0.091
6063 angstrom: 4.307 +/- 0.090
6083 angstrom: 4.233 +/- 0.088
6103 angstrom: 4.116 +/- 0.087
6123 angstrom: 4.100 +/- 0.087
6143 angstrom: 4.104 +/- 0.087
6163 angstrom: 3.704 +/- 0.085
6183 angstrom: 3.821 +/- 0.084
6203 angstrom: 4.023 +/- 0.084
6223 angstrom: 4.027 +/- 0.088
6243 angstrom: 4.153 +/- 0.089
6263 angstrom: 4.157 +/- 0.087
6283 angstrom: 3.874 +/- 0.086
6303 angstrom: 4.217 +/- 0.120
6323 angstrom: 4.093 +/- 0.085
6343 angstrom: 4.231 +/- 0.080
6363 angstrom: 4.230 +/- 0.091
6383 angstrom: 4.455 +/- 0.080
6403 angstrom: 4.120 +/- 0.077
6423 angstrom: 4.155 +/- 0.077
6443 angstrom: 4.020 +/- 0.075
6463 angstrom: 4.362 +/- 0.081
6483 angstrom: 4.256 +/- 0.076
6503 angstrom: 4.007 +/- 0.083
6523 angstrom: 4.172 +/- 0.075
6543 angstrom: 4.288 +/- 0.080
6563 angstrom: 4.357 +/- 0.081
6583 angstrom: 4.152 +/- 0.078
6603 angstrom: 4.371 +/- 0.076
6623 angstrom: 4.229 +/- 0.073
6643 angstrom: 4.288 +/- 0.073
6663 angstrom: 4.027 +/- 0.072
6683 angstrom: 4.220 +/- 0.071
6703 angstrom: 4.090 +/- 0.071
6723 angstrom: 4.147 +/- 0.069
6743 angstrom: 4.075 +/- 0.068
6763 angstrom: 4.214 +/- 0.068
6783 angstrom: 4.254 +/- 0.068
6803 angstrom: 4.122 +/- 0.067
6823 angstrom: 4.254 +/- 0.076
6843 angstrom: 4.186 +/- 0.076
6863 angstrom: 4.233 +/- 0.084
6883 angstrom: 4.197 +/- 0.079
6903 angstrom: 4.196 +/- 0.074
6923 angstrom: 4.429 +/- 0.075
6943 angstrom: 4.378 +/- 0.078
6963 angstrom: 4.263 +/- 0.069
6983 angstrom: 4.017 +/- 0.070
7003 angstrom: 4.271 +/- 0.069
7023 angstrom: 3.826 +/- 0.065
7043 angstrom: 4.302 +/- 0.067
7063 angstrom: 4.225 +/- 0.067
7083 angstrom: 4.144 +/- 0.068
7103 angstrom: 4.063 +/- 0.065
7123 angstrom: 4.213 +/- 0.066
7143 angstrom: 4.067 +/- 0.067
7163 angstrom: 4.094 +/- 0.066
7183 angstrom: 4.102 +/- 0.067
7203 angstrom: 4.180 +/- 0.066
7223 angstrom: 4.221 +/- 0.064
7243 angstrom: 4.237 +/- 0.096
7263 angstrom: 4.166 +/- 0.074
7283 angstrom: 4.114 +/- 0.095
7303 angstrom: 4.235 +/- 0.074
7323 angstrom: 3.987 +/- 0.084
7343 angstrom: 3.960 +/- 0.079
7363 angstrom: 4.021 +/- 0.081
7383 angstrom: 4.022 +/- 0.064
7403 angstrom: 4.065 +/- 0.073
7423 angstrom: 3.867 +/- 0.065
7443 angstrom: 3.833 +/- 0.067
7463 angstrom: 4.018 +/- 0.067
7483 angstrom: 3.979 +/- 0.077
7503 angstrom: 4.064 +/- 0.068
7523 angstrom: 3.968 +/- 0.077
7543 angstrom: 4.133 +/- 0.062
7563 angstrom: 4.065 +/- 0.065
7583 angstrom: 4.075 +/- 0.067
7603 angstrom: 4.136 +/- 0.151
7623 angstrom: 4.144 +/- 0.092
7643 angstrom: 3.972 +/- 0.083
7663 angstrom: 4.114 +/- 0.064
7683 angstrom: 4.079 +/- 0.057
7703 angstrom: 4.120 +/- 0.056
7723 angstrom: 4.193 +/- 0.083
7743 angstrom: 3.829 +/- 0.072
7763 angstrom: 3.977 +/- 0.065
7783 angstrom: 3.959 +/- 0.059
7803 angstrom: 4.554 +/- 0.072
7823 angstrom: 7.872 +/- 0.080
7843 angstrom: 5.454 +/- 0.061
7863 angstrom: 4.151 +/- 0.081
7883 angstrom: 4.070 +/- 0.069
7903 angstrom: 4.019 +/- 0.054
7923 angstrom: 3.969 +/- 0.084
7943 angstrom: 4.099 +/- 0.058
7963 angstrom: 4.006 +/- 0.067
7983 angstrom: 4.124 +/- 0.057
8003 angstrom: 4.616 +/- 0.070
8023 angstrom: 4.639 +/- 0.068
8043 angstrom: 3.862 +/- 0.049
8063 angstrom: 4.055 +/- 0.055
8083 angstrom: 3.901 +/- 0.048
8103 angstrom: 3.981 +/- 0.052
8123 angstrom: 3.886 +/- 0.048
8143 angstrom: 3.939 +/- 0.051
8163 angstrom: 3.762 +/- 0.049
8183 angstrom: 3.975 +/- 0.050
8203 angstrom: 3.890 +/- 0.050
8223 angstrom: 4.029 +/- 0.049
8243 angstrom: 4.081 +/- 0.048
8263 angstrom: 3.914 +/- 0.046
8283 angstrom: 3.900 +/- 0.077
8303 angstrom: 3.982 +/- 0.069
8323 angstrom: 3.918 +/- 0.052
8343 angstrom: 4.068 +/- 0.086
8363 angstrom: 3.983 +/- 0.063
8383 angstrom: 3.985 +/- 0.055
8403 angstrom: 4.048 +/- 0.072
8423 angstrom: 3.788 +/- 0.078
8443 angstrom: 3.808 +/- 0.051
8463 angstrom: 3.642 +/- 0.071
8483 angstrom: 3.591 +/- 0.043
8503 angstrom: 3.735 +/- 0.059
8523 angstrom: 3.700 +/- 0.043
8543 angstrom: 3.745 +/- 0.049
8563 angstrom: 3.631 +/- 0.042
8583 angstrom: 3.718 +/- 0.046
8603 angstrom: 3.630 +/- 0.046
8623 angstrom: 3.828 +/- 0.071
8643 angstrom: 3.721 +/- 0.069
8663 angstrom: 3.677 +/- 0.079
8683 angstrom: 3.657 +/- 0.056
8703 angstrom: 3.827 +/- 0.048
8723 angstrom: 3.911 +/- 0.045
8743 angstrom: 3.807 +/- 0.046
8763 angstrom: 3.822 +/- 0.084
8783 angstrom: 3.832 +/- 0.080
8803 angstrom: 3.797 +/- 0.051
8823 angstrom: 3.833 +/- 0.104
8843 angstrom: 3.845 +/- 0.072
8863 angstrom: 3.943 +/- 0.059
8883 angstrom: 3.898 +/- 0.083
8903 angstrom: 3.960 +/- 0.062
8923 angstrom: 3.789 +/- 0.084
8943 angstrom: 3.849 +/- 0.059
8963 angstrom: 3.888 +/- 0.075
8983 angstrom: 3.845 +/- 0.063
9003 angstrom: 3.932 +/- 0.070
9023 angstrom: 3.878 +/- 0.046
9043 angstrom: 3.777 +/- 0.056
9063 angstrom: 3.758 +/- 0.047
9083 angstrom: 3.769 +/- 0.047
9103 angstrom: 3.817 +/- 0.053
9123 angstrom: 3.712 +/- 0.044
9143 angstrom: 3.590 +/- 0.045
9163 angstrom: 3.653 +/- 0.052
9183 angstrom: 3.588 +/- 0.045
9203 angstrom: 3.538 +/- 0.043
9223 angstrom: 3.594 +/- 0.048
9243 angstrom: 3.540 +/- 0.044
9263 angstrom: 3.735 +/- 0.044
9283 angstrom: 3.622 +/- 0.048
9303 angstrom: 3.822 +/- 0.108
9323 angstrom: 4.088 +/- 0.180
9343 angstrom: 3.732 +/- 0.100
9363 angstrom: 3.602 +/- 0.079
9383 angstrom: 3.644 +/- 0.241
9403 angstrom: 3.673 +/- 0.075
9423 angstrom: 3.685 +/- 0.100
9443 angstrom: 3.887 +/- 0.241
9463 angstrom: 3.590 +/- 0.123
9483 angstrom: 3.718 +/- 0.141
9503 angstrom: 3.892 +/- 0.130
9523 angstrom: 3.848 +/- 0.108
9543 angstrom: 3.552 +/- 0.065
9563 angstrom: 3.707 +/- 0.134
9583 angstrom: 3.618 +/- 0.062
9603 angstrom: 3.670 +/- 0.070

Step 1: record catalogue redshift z 0.192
